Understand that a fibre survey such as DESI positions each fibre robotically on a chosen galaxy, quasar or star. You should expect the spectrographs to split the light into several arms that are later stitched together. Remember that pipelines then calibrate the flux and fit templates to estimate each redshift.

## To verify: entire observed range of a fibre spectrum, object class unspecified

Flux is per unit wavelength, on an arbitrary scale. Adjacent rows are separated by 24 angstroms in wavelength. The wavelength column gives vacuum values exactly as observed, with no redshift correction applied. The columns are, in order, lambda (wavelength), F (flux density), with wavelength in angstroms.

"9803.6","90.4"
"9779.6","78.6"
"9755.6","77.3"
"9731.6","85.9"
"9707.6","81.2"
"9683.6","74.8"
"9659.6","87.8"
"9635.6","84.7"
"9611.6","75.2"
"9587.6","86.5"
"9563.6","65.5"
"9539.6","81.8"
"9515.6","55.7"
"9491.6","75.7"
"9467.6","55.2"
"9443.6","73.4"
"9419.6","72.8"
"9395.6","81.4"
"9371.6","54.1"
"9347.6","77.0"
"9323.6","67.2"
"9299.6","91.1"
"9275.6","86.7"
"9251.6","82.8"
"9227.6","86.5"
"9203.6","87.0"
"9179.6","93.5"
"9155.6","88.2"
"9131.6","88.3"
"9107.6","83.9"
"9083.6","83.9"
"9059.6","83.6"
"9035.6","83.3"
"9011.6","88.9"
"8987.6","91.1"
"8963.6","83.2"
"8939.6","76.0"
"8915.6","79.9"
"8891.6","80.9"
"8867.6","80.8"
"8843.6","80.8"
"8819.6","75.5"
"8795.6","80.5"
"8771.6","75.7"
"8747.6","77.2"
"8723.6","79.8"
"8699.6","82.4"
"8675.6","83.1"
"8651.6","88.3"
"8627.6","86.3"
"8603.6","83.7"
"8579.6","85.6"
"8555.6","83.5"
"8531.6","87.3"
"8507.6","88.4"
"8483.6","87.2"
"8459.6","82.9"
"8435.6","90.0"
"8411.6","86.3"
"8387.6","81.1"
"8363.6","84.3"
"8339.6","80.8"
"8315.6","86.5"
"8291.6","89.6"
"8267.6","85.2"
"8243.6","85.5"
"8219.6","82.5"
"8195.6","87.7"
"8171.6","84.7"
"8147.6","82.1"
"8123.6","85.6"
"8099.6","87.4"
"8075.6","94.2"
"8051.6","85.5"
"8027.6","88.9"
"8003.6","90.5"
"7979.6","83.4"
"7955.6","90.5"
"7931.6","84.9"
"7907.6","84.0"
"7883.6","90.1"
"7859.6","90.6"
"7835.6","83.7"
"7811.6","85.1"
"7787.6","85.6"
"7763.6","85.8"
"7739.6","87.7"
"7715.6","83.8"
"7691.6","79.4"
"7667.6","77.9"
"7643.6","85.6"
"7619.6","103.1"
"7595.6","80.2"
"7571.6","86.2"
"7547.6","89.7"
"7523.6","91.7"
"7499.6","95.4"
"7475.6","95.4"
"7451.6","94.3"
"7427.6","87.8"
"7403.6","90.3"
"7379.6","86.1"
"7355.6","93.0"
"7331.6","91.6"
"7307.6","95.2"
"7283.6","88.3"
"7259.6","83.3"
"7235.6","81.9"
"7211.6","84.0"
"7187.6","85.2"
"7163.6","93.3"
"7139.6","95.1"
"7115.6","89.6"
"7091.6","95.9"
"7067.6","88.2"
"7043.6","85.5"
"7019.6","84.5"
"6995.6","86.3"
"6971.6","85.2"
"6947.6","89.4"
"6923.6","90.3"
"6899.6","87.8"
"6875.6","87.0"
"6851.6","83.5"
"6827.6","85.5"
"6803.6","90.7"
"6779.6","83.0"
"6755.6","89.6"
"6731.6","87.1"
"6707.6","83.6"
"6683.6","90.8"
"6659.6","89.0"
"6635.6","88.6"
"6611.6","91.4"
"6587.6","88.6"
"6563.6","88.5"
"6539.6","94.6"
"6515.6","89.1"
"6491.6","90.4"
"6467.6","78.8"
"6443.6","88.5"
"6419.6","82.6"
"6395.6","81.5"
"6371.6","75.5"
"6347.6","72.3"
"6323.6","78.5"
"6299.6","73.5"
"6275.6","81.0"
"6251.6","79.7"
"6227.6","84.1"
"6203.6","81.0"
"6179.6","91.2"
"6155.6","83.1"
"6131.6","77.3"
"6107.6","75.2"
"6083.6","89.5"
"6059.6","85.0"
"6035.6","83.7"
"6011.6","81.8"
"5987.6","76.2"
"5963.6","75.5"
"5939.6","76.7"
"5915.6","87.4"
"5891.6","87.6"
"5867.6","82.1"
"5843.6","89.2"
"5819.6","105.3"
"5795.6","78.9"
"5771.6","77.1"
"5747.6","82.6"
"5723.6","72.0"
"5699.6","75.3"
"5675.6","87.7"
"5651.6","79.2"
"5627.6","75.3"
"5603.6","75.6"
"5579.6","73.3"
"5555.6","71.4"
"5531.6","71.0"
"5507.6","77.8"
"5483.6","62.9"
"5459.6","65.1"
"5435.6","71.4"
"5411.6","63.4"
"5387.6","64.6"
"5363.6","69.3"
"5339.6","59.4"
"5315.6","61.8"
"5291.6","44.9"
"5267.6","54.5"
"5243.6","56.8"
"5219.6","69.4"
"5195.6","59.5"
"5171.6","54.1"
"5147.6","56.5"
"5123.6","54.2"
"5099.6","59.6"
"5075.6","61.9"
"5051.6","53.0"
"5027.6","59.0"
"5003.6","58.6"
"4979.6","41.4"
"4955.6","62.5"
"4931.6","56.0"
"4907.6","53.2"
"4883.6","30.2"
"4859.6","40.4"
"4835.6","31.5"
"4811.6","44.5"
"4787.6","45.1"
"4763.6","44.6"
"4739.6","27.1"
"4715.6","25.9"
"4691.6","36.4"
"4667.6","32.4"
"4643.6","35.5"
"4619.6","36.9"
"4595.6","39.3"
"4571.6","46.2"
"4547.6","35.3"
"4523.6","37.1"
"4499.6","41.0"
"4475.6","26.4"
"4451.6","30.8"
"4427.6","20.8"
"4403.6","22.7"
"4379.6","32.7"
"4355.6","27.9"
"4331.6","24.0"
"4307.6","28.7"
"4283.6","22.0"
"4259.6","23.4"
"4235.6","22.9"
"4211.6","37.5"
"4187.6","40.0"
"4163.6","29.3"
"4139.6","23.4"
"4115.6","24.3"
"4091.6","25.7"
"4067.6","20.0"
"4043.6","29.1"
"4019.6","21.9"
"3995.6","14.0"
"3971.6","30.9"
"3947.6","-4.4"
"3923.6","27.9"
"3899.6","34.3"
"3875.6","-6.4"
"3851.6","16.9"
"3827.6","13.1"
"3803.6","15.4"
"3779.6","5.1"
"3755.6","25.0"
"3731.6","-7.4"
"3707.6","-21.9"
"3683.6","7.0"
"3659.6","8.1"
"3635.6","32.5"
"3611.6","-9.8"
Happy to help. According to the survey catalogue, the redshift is 0.228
